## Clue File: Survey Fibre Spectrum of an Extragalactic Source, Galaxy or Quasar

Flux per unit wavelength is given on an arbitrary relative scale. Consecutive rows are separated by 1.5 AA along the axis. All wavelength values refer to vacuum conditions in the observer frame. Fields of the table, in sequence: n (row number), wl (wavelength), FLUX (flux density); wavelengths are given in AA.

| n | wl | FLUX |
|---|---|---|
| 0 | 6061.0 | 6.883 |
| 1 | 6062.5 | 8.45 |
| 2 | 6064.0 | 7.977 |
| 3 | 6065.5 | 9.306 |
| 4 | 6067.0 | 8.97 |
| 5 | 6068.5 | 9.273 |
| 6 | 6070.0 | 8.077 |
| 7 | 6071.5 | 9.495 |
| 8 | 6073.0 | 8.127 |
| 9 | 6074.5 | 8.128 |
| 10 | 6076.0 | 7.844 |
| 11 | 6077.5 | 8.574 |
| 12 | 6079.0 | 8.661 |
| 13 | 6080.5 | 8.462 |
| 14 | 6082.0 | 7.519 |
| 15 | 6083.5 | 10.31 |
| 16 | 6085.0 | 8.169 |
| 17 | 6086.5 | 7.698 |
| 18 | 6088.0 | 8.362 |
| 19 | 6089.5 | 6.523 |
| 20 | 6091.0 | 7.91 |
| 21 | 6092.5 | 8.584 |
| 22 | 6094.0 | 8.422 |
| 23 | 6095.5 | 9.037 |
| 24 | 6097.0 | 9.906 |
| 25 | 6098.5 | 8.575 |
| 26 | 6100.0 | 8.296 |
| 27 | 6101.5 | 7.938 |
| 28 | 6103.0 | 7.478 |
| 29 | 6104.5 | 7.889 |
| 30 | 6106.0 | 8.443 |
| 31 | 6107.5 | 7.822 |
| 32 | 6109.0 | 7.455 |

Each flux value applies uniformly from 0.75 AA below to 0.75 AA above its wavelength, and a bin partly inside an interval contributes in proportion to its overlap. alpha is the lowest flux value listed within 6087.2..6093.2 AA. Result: 6.523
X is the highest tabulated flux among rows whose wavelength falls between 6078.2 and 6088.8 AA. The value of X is 10.31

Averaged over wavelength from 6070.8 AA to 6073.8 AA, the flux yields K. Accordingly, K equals 8.79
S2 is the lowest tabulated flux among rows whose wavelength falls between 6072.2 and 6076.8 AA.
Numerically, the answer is 7.844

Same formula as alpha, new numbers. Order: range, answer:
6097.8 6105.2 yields 7.478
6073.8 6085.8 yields 7.519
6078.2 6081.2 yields 8.462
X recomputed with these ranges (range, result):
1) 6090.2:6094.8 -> 8.584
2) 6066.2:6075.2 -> 9.495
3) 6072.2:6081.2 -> 8.661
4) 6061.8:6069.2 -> 9.306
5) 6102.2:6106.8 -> 8.443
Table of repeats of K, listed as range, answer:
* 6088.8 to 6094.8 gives 7.88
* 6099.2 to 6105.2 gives 7.91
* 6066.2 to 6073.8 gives 8.79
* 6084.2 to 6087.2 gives 7.98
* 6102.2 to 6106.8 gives 7.94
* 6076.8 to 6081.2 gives 8.57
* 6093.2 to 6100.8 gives 8.84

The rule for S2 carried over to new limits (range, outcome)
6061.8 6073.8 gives 7.977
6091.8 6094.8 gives 8.422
